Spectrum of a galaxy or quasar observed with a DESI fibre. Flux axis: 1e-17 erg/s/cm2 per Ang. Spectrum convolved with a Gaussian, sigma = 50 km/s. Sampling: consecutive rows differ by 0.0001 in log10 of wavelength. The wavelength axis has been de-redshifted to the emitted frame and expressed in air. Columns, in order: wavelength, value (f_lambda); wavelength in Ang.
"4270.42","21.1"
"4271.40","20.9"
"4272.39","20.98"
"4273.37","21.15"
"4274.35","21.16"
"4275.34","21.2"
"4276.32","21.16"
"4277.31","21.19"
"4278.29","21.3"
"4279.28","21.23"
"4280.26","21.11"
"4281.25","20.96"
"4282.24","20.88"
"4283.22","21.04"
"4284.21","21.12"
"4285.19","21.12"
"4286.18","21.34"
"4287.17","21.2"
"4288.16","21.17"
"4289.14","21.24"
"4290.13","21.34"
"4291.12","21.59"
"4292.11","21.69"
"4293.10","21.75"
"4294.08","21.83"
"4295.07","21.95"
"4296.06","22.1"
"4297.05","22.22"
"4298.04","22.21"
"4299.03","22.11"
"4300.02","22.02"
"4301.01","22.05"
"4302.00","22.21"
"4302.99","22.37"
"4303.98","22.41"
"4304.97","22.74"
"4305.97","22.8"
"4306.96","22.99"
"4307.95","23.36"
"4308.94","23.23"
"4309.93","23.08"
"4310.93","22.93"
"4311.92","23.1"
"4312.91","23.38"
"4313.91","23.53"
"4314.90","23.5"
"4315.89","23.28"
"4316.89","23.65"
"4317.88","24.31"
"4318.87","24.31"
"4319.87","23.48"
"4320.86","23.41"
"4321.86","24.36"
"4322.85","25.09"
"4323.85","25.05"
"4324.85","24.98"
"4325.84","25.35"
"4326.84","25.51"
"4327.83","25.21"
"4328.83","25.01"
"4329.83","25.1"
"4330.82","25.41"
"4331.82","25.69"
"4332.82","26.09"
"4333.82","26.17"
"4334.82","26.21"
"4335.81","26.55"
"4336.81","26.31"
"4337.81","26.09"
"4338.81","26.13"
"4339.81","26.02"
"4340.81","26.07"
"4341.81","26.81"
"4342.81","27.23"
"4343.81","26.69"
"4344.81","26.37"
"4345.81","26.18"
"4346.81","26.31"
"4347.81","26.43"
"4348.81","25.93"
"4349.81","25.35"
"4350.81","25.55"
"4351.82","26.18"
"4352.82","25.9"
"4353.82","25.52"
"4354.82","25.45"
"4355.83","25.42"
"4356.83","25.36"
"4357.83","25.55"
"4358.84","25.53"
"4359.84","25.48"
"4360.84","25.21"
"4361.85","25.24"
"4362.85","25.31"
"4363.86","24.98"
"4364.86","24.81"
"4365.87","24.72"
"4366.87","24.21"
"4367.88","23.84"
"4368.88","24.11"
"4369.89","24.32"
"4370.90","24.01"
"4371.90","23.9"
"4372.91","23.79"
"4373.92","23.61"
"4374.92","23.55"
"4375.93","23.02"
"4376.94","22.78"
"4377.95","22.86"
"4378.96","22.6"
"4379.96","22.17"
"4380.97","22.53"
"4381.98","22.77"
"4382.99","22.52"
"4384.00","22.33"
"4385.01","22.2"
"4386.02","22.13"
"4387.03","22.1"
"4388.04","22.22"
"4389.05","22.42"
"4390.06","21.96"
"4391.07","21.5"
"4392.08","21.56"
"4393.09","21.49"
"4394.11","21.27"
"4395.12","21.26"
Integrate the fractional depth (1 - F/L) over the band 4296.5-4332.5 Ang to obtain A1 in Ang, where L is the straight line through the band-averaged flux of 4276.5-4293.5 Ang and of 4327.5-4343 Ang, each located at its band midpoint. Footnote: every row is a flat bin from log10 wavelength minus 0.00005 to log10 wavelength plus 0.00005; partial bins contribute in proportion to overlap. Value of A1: 0.5 Ang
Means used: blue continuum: 21.2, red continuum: 26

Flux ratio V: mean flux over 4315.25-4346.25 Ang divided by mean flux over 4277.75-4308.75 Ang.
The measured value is 1.17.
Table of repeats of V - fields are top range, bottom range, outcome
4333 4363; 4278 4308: 1.19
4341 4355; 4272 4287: 1.24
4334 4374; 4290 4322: 1.12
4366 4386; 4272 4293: 1.09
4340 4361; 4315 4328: 1.06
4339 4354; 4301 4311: 1.15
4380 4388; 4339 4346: 0.84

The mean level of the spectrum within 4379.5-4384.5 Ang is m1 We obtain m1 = 22.4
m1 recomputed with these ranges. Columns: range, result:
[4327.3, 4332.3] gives 25.3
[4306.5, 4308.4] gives 23.2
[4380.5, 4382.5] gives 22.6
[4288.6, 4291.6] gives 21.4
